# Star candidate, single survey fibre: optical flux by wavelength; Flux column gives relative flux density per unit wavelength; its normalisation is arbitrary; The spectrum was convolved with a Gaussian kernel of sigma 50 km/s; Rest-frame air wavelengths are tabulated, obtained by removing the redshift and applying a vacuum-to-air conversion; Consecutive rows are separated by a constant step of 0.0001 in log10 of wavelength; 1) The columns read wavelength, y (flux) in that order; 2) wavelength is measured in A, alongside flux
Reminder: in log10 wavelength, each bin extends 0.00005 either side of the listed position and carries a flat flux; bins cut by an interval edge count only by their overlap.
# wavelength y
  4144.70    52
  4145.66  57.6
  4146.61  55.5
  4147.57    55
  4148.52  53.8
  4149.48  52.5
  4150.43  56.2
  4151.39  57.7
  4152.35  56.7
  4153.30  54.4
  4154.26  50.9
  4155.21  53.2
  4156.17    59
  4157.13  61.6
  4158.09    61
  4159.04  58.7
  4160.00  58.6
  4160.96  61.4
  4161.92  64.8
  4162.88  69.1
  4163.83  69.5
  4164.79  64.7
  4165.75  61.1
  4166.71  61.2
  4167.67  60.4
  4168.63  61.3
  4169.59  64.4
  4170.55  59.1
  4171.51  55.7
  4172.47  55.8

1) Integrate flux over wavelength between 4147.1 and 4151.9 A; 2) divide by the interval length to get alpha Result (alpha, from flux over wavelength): 55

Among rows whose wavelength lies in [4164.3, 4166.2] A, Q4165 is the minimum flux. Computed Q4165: 61.1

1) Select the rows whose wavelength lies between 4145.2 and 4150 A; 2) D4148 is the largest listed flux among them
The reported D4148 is 57.6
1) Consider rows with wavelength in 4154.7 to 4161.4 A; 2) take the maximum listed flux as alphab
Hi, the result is 61.6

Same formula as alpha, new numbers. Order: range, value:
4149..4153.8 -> 55.5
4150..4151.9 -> 56.7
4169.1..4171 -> 61.8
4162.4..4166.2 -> 66.2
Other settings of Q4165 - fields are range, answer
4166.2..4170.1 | 60.4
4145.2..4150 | 52.5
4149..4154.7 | 50.9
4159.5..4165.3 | 58.6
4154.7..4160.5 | 53.2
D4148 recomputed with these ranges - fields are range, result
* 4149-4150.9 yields 56.2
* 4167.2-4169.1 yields 61.3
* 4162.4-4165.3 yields 69.5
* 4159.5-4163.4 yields 69.1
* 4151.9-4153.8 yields 56.7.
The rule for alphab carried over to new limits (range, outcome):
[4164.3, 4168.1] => 64.7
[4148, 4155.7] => 57.7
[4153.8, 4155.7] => 53.2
